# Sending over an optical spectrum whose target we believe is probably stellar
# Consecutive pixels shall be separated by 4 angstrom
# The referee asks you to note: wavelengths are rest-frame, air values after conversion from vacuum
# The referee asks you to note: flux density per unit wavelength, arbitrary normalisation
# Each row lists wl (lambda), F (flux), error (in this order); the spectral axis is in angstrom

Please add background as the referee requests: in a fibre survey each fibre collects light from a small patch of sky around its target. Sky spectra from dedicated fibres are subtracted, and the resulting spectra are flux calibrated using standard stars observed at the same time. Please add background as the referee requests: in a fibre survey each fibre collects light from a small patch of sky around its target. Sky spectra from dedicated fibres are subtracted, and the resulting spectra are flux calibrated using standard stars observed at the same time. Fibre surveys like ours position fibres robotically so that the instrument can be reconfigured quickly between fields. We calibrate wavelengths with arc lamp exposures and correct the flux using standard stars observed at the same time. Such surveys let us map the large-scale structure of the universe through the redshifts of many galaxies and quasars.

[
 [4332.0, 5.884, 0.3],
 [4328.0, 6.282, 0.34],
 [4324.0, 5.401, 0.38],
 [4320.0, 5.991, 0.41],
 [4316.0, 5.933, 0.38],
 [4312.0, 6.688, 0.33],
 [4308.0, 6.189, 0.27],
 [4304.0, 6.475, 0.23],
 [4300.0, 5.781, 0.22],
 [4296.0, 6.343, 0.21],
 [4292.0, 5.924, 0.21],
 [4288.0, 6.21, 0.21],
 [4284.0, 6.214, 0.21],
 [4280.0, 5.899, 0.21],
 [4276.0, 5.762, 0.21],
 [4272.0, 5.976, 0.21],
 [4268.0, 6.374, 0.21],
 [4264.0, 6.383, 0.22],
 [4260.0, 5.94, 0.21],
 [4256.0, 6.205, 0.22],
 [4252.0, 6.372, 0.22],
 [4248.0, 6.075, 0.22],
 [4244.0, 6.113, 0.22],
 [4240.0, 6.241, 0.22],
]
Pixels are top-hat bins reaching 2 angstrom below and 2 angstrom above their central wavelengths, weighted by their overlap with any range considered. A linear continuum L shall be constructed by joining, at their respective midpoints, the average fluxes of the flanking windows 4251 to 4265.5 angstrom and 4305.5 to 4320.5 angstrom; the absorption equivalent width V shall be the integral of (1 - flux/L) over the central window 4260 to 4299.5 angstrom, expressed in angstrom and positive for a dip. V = 0.8 angstrom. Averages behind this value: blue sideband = 6.21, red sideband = 6.23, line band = 6.1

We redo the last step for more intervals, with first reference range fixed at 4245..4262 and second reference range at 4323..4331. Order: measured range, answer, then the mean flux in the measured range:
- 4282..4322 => -1.3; 6.17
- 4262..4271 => -0.3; 6.33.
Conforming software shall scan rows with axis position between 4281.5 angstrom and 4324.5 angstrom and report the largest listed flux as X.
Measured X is 6.688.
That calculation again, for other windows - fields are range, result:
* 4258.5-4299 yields 6.383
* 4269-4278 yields 5.976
